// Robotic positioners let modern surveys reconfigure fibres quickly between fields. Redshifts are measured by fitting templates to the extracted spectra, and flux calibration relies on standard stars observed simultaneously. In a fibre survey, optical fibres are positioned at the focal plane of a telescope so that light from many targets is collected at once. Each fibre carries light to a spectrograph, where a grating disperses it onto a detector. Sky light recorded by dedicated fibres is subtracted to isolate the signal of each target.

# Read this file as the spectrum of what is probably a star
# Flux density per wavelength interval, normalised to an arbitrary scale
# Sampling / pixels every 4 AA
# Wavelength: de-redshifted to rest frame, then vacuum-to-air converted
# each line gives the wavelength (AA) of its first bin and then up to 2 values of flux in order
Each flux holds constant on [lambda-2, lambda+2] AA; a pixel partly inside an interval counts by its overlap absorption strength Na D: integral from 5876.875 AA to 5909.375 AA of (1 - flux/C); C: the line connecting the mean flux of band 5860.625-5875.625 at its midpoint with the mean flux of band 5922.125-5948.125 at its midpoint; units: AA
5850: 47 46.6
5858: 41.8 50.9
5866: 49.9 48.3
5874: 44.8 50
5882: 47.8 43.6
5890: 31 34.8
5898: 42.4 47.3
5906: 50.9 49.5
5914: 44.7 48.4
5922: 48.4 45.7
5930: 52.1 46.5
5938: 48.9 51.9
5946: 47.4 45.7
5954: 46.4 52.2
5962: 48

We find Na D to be 3.35 AA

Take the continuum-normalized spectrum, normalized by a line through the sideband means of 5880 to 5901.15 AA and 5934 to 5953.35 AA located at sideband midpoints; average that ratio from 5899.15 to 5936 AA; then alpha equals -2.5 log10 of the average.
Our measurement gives -0.09 mag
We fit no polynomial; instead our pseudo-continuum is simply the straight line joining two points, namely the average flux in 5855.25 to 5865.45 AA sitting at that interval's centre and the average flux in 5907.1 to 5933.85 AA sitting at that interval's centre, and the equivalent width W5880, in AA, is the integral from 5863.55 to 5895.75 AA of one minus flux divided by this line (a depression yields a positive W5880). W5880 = 2.3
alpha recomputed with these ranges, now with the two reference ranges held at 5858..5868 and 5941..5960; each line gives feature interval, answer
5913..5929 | 0.03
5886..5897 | 0.34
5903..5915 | 0.00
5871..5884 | 0.02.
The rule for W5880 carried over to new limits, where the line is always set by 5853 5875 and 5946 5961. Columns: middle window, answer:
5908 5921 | 0.0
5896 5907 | 0.2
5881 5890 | 1.0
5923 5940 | -0.2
